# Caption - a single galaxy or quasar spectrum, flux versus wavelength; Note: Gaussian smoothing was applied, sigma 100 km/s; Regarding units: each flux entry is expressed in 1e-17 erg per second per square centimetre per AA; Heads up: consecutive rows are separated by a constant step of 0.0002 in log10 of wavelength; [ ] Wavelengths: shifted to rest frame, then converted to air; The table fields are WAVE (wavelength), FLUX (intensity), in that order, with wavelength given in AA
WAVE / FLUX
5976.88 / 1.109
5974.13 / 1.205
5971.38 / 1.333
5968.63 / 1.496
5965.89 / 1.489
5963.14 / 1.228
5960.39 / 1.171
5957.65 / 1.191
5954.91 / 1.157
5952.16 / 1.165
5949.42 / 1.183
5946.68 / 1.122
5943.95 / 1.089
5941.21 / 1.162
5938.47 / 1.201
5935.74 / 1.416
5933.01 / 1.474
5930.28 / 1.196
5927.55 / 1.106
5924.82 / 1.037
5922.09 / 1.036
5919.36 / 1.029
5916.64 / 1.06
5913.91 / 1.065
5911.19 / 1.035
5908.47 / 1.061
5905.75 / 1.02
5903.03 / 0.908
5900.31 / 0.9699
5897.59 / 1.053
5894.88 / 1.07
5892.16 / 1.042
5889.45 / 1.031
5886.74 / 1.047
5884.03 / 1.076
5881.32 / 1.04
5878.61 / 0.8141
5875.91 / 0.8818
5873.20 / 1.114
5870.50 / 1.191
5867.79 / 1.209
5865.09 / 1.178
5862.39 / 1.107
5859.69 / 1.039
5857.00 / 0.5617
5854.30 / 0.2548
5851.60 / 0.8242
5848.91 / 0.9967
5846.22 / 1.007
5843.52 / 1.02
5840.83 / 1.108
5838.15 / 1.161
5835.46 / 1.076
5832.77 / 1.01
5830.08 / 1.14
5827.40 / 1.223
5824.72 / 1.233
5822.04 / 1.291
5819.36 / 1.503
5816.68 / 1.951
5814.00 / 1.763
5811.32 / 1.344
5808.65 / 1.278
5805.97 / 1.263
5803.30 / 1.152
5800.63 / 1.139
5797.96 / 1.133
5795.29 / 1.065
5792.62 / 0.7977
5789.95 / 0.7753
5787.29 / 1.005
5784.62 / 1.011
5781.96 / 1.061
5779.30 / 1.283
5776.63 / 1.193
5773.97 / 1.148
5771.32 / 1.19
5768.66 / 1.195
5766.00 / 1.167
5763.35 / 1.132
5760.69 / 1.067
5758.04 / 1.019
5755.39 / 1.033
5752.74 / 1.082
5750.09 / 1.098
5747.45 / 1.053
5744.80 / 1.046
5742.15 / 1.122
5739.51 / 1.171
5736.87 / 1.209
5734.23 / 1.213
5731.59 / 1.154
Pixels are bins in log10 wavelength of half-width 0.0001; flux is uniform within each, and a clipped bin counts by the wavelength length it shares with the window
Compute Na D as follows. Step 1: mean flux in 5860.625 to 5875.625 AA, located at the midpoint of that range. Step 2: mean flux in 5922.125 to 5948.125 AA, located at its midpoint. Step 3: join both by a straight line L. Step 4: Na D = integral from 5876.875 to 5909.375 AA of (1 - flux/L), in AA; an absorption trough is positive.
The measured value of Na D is 4.2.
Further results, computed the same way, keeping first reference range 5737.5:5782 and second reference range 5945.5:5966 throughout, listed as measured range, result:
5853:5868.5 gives 3.76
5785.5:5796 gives 2.12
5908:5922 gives 1.58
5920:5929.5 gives 0.96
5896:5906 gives 1.62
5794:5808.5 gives -0.27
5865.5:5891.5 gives 2.64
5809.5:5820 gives -4.48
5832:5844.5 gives 0.80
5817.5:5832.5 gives -1.75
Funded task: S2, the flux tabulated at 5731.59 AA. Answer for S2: 1.154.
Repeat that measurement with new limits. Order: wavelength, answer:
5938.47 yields 1.201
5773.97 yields 1.148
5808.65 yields 1.278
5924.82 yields 1.037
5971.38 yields 1.333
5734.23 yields 1.213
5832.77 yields 1.01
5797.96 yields 1.133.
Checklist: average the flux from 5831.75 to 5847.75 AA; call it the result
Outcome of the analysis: 1.06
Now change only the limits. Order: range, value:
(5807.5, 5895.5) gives 1.11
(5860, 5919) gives 1.05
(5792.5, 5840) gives 1.26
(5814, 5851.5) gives 1.22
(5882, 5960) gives 1.11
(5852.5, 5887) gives 0.958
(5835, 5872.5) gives 0.981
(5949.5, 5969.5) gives 1.26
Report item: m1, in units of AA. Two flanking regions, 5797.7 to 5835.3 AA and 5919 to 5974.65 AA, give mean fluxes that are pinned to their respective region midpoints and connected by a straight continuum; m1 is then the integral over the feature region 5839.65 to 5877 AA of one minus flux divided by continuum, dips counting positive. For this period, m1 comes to 9.3 AA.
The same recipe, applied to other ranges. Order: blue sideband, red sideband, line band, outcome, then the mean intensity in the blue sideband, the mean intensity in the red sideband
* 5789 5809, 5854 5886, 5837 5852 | -0.2 AA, 1.07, 0.98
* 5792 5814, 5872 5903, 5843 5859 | 4.6 AA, 1.2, 1.01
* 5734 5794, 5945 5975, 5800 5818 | -4.8 AA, 1.09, 1.25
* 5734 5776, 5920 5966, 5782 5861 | 2.6 AA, 1.12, 1.19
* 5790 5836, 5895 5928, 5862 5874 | -0.4 AA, 1.25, 1.03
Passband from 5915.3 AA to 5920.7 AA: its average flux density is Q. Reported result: 1.05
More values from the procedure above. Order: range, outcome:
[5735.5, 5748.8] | 1.12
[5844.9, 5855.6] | 0.772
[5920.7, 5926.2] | 1.04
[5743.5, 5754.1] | 1.07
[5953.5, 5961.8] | 1.17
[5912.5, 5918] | 1.06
